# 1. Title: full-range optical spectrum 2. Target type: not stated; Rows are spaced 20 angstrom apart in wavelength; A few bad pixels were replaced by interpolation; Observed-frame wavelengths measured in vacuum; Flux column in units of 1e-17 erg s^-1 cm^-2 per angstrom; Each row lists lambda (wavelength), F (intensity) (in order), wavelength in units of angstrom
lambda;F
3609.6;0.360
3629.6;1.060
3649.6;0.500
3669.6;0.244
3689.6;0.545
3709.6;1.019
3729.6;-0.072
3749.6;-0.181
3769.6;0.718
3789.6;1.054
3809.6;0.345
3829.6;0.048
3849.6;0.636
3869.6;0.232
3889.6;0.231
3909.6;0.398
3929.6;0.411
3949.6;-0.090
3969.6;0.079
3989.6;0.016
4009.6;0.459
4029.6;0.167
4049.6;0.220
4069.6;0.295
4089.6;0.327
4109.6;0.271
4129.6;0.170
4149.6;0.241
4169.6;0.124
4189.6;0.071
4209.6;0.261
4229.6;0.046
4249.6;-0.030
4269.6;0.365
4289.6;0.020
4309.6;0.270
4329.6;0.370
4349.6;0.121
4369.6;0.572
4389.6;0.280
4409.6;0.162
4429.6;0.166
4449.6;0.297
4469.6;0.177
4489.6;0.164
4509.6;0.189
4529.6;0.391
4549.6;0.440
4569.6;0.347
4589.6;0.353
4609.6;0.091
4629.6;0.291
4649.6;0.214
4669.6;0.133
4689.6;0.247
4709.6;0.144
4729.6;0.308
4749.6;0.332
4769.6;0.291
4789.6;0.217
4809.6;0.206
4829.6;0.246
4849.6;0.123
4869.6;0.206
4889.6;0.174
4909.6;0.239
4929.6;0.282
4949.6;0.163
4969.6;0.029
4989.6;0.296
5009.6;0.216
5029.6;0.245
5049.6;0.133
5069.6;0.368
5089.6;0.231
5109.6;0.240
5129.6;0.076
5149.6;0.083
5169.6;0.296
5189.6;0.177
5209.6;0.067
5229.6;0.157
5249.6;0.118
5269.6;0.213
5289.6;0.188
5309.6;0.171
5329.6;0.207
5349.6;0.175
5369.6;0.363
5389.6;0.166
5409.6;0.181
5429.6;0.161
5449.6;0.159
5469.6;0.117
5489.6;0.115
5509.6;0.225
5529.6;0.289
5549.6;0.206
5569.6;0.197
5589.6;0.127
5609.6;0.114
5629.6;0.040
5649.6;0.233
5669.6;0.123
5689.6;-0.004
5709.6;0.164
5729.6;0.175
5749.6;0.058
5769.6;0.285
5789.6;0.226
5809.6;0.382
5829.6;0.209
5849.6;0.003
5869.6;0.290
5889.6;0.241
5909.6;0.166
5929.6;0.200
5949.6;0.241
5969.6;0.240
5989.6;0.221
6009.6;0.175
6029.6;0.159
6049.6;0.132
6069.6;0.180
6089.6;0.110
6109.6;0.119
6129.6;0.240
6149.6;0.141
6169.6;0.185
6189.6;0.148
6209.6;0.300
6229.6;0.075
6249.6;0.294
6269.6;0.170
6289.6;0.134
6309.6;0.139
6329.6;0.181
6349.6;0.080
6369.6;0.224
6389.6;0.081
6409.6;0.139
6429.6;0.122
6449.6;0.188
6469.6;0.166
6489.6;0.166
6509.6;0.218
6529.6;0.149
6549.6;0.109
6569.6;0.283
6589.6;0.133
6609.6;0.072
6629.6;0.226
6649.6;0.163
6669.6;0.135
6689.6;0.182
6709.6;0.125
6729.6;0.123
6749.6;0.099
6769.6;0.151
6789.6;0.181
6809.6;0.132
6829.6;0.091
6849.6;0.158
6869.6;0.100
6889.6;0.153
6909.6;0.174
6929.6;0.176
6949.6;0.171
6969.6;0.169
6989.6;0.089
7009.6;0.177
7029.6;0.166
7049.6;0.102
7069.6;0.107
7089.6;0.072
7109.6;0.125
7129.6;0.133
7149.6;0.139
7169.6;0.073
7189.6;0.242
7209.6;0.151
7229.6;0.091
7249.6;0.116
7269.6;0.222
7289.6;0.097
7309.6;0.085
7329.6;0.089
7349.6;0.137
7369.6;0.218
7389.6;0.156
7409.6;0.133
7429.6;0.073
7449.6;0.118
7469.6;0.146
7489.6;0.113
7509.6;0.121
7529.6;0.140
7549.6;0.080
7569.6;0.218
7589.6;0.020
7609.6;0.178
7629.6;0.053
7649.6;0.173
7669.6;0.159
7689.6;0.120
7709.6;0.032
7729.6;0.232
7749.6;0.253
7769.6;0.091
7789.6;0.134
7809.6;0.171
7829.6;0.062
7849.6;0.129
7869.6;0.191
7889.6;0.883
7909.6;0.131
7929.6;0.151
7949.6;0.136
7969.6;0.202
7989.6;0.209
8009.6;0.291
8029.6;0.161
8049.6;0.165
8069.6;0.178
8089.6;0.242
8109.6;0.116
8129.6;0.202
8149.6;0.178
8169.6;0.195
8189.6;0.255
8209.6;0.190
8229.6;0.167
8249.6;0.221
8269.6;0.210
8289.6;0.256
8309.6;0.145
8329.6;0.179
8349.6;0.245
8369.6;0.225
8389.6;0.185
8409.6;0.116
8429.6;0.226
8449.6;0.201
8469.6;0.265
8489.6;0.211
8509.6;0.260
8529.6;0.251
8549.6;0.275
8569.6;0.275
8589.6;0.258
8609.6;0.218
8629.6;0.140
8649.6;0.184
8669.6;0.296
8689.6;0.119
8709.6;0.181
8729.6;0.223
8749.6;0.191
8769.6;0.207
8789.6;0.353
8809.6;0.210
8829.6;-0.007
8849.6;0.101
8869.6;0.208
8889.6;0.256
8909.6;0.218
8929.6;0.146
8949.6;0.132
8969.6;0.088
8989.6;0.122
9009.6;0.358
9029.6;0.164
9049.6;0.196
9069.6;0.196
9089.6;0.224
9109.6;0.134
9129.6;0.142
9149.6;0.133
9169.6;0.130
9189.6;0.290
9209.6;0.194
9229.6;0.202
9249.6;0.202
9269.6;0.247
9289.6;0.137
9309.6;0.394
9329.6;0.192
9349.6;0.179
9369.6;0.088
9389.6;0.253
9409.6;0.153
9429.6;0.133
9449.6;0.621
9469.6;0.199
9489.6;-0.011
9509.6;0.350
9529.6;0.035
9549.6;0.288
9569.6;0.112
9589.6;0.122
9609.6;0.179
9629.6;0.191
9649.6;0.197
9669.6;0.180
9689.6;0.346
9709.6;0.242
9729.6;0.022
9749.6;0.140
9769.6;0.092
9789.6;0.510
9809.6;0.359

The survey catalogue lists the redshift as 1.116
